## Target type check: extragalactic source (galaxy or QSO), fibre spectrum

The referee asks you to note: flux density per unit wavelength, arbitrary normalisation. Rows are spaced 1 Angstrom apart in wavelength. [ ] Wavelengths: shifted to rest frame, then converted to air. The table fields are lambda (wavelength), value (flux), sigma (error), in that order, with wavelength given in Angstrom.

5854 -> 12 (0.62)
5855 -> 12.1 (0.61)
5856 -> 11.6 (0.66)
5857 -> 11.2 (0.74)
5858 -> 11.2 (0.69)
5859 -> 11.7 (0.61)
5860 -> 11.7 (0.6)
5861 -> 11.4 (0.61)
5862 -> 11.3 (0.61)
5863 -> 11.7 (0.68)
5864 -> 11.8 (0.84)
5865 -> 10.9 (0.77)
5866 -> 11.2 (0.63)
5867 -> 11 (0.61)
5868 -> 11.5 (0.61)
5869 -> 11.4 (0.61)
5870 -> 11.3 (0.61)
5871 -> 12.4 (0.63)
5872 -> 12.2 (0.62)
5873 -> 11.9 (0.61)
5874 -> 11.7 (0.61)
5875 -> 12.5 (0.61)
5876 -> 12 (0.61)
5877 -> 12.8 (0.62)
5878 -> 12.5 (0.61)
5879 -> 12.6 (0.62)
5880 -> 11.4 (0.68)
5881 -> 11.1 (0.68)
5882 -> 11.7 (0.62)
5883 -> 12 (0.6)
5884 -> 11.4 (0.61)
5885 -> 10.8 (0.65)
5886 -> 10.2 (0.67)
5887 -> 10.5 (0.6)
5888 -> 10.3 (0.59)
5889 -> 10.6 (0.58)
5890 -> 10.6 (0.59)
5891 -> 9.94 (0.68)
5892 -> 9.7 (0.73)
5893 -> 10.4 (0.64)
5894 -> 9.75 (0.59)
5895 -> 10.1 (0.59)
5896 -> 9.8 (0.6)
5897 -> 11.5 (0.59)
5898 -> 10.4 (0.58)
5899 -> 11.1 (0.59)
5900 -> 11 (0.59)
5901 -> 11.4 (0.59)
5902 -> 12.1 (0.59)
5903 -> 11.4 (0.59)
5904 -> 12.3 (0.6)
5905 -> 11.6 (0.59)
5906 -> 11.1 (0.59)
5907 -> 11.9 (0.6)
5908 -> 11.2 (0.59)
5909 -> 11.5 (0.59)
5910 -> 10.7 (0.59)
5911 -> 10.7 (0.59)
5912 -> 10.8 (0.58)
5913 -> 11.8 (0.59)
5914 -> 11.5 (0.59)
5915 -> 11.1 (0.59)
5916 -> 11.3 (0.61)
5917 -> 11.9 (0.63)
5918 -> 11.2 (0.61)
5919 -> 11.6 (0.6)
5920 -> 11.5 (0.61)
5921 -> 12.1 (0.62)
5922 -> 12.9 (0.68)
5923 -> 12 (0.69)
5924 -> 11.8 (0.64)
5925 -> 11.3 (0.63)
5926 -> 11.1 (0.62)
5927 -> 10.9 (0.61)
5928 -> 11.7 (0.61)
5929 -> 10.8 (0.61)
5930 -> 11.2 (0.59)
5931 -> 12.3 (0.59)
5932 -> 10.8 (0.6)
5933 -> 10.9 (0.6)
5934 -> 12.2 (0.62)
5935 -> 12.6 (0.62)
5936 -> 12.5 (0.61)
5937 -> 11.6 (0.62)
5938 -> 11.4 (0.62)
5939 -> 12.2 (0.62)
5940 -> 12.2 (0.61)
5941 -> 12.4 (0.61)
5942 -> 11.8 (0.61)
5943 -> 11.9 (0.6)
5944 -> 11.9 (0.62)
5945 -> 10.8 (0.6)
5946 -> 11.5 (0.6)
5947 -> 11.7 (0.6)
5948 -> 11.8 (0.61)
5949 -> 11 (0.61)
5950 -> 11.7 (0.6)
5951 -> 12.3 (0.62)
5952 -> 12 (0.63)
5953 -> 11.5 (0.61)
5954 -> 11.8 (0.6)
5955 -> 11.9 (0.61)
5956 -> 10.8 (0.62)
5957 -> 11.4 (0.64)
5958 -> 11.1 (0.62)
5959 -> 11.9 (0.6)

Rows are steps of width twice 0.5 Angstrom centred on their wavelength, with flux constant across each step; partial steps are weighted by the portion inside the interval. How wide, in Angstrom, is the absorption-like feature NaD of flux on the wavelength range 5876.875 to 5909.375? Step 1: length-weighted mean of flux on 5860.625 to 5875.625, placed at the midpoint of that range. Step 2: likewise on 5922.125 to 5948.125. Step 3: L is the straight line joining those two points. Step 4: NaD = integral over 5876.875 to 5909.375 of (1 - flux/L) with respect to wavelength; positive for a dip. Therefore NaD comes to 1.5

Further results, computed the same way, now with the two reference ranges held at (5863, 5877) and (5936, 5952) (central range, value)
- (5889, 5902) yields 1.33 Angstrom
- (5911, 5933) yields 0.54 Angstrom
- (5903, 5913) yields 0.35 Angstrom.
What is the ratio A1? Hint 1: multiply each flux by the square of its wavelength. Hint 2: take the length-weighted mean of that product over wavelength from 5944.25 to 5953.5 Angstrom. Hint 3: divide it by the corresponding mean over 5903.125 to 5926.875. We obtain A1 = 1.02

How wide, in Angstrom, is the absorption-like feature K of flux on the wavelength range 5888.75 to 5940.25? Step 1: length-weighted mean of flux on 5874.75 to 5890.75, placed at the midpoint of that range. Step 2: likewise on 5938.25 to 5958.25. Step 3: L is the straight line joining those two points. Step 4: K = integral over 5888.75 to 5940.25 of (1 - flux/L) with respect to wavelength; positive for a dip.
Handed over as 1.0 Angstrom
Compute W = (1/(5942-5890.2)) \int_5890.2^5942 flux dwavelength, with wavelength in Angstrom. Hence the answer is 11.4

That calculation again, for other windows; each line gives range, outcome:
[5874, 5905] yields 11.1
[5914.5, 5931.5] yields 11.6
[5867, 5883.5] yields 11.9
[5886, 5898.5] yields 10.3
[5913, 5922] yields 11.6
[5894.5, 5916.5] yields 11.2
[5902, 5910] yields 11.6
